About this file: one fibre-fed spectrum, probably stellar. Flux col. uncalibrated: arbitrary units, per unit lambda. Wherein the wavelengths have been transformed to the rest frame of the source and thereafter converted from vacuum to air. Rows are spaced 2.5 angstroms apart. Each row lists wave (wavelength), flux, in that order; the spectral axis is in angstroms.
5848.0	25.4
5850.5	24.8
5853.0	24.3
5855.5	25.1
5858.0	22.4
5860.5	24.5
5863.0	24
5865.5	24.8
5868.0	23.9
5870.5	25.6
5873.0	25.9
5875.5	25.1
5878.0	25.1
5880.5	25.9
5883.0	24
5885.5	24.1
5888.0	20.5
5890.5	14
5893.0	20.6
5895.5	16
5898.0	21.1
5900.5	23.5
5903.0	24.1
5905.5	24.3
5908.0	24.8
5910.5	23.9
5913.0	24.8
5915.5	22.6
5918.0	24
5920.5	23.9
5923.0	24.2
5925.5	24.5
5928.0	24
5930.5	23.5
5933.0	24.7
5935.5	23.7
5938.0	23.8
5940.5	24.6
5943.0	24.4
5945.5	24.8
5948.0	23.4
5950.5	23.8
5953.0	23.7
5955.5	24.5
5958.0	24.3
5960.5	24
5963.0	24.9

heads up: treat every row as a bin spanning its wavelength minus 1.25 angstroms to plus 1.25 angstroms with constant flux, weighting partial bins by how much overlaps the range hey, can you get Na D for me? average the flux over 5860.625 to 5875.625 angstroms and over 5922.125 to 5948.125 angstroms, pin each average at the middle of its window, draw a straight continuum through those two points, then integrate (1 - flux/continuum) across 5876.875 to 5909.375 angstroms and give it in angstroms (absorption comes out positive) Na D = 3.2 angstroms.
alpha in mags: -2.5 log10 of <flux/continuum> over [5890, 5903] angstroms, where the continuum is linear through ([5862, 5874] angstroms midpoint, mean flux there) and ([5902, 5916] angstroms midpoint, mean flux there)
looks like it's 0.224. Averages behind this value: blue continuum 24.8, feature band 19.8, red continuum 24.2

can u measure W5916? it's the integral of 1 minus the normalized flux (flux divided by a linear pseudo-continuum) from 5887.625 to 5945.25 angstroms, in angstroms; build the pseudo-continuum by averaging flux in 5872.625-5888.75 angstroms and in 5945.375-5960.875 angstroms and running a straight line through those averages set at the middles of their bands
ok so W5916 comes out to 3.08 angstroms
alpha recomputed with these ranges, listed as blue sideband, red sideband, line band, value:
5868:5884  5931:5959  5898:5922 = 0.04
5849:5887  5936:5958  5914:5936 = 0.02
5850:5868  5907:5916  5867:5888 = -0.02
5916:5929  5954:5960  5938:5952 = 0.00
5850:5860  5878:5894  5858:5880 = -0.08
